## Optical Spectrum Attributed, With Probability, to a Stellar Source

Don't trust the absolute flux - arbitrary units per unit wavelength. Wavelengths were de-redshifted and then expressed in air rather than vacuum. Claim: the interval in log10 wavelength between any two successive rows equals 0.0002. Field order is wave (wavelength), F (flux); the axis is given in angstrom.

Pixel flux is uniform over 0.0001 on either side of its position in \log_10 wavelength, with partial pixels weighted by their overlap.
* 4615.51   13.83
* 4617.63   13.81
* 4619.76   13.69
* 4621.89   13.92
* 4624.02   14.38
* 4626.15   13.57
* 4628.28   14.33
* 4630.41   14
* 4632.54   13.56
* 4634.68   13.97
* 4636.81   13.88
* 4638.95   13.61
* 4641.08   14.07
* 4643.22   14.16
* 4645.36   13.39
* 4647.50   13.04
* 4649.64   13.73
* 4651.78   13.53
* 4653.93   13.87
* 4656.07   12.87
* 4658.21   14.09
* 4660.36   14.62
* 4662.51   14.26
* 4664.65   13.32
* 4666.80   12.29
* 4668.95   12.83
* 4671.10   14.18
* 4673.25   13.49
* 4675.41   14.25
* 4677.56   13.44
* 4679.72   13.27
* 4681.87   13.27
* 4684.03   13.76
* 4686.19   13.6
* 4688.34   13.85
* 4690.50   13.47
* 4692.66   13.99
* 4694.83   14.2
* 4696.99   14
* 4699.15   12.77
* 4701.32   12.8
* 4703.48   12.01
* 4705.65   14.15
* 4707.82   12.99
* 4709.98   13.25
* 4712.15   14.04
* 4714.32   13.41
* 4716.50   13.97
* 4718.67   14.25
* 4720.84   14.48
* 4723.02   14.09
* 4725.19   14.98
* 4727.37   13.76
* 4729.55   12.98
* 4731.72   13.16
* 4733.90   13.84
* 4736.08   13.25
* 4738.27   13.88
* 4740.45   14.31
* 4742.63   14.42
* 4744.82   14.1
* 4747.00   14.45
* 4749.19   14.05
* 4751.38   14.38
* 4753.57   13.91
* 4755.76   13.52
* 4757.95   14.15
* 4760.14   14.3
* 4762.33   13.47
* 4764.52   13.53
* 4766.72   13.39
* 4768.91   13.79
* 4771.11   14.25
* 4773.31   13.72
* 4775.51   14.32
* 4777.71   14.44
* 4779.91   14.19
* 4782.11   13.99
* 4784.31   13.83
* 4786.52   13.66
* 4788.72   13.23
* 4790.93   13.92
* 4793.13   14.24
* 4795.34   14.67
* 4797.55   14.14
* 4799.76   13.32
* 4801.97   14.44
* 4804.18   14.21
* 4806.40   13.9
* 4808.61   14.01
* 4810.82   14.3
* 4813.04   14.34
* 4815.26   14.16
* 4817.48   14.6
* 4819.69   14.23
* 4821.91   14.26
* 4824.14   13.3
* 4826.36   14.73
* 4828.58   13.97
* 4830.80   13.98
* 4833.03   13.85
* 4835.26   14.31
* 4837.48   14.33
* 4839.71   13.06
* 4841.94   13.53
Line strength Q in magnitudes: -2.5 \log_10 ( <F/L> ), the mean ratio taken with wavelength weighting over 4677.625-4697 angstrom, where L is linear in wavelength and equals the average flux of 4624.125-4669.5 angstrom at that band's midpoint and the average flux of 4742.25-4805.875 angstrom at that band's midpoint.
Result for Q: 0.009 mag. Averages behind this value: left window 13.7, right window 14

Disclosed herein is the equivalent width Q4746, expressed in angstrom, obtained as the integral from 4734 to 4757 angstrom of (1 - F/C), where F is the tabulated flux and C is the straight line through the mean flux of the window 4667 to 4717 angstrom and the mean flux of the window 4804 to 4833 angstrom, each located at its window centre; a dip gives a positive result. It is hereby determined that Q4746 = -0.4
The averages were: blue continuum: 13.5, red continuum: 14.1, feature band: 14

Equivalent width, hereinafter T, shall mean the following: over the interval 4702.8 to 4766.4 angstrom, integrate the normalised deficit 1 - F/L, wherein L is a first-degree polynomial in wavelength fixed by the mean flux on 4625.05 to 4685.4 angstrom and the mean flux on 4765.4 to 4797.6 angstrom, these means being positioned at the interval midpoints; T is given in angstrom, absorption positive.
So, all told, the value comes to 0.1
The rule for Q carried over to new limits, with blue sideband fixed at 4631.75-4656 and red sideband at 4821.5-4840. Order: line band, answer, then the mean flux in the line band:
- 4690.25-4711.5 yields 0.03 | 13.4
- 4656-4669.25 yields 0.01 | 13.6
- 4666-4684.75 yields 0.02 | 13.4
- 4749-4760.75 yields -0.01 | 14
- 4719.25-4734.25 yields -0.01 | 13.9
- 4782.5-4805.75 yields 0.00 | 14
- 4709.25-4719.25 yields 0.00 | 13.8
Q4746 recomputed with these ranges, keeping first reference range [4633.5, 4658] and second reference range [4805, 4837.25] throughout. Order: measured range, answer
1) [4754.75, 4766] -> 0.16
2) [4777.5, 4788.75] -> 0.11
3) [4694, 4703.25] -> 0.35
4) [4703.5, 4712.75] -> 0.29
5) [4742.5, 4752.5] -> -0.23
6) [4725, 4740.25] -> 0.27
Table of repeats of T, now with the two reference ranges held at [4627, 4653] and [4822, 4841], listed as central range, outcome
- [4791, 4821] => -0.56 angstrom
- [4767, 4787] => -0.15 angstrom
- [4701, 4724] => 0.38 angstrom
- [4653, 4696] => 0.49 angstrom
